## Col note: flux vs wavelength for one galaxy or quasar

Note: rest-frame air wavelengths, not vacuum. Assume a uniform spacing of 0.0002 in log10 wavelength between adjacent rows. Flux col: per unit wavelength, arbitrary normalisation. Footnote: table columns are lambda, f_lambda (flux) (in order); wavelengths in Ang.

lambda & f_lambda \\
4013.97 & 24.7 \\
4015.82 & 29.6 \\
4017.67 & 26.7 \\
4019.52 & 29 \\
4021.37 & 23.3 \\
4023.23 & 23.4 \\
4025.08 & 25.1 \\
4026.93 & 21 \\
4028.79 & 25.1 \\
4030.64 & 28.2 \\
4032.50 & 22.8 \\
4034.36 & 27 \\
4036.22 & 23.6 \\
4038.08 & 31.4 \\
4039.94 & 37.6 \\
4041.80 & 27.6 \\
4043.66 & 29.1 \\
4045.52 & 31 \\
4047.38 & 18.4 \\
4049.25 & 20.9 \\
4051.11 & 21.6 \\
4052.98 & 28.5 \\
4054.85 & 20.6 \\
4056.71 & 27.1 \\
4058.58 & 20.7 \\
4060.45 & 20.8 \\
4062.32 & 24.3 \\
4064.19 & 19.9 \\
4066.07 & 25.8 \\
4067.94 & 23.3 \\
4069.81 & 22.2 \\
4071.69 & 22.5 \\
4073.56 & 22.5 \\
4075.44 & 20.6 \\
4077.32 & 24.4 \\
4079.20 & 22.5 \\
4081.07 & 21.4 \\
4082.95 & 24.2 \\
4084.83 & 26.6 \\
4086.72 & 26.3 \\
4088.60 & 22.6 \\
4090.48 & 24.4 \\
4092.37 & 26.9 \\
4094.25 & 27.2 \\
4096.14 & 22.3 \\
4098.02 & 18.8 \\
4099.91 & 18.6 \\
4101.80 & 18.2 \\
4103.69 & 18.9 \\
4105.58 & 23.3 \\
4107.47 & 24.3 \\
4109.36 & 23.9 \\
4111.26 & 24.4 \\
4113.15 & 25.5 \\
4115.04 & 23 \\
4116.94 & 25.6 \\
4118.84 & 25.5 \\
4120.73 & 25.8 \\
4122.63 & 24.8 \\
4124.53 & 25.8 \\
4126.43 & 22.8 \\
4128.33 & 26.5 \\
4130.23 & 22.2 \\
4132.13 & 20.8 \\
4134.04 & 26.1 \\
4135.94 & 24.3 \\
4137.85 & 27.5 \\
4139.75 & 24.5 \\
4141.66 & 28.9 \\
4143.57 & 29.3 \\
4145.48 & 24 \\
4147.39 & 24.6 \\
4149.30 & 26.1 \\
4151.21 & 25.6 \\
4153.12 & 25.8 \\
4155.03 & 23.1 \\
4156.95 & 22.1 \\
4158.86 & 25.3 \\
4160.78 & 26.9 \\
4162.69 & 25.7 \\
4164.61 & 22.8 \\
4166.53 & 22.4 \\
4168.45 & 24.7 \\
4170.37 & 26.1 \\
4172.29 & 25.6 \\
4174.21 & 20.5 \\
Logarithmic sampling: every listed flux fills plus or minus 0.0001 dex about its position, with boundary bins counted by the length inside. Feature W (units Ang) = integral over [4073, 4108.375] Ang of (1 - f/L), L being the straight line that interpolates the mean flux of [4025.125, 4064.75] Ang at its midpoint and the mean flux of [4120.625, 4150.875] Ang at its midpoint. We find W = 3.30 Ang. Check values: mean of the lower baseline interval 25.2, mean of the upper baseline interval 25.2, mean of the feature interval 22.8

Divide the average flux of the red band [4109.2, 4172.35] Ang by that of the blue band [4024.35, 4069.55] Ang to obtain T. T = 1.0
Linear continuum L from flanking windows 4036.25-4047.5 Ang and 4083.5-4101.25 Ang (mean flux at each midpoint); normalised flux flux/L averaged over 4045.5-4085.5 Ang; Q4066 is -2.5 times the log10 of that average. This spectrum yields 0.16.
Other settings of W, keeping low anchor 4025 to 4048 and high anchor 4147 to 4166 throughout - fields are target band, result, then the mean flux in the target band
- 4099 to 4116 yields 2.3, 22.2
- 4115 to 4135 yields 0.6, 24.5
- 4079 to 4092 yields 0.9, 24.2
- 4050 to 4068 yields 2.2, 23.2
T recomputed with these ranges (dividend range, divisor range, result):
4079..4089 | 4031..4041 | 0.85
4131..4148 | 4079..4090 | 1.06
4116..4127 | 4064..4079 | 1.10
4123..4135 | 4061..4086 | 1.04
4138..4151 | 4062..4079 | 1.15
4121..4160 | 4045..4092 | 1.07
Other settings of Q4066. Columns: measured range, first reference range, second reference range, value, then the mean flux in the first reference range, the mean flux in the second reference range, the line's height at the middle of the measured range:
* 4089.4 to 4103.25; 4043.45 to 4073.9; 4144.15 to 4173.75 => 0.08 mag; 23.4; 24.7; 23.9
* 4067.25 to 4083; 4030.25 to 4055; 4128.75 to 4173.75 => 0.16 mag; 26.4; 24.9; 26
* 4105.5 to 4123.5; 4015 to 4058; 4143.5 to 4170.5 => 0.02 mag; 26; 24.8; 25.2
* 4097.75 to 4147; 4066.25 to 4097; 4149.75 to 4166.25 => 0.01 mag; 23.8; 24.6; 24.2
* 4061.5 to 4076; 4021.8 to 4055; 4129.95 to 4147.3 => 0.13 mag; 25.8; 25.4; 25.7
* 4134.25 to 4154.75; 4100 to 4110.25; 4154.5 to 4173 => -0.11 mag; 21.5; 24.5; 23.5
